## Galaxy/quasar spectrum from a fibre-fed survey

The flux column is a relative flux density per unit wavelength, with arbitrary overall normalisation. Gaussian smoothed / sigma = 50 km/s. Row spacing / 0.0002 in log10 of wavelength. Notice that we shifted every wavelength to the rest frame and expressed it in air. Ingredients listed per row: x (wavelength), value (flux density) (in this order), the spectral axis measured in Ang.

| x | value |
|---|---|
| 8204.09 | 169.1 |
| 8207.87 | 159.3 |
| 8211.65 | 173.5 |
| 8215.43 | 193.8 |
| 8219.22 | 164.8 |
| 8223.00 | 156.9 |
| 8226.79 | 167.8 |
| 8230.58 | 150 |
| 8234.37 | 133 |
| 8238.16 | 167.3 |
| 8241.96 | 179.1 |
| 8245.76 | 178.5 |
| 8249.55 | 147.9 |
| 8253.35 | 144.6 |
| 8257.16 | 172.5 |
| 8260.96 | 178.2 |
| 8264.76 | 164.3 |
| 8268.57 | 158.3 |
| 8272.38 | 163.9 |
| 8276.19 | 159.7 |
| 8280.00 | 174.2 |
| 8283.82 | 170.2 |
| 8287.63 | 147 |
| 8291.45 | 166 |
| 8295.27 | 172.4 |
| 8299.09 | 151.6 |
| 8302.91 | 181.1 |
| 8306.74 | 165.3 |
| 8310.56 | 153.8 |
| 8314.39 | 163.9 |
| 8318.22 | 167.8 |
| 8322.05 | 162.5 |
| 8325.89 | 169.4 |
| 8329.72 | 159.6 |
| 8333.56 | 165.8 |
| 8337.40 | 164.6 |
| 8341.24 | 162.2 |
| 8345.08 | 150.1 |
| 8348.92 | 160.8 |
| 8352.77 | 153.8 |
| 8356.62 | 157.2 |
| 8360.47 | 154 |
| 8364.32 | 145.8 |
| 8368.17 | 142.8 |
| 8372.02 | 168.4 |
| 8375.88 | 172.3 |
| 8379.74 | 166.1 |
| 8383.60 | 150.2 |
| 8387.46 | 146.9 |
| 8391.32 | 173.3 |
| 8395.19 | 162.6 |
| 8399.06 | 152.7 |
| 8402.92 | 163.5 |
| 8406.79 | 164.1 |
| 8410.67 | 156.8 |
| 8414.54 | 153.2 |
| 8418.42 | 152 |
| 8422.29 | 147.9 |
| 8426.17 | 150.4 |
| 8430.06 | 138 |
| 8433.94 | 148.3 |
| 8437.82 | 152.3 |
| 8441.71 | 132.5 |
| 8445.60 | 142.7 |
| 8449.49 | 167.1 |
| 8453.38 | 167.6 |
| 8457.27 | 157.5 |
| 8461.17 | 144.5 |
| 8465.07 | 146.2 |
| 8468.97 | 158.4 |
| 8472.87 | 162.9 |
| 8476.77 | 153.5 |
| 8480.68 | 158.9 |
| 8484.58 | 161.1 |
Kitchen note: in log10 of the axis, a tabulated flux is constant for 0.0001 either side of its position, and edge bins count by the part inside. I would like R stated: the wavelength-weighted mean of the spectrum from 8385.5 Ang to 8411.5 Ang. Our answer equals 160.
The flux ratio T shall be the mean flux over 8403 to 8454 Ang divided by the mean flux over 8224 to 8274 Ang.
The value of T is 0.94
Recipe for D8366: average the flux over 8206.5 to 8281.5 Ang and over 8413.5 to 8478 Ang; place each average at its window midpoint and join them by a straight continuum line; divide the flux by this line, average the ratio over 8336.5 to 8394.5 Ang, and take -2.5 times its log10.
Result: -0.01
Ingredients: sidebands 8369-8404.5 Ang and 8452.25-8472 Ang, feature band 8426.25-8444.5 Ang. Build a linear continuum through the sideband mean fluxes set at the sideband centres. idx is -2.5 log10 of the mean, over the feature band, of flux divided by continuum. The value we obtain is 0.10 mag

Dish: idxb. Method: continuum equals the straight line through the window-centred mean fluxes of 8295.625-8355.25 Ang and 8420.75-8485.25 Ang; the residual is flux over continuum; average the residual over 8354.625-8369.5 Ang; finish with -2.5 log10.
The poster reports 0.064 mag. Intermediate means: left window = 162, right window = 152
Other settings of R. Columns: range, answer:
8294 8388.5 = 160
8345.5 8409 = 158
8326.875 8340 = 164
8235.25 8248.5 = 170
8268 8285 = 166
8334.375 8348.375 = 160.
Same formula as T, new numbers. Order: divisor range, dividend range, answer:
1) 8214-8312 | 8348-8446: 0.94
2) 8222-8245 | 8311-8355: 1.01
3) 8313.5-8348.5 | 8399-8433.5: 0.94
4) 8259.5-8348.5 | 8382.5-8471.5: 0.94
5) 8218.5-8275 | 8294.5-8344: 1.02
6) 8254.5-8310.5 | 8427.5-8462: 0.91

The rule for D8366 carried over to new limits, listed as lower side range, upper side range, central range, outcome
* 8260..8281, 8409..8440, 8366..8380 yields -0.05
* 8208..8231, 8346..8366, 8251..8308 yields -0.02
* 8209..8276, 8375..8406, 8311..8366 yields 0.02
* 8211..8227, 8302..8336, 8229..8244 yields 0.08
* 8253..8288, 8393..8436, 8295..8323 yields -0.02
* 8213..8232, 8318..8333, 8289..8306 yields -0.01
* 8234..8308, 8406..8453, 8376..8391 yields -0.03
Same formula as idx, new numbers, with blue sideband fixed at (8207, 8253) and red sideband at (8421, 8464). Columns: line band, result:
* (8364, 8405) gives -0.04 mag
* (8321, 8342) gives -0.05 mag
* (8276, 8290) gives -0.02 mag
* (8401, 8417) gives -0.05 mag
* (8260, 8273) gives -0.03 mag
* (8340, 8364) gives 0.00 mag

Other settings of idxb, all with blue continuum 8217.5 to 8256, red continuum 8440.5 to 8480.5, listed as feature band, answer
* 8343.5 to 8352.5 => 0.01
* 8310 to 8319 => -0.03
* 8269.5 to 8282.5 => -0.05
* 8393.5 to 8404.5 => -0.03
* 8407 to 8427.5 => 0.01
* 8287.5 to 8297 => -0.04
